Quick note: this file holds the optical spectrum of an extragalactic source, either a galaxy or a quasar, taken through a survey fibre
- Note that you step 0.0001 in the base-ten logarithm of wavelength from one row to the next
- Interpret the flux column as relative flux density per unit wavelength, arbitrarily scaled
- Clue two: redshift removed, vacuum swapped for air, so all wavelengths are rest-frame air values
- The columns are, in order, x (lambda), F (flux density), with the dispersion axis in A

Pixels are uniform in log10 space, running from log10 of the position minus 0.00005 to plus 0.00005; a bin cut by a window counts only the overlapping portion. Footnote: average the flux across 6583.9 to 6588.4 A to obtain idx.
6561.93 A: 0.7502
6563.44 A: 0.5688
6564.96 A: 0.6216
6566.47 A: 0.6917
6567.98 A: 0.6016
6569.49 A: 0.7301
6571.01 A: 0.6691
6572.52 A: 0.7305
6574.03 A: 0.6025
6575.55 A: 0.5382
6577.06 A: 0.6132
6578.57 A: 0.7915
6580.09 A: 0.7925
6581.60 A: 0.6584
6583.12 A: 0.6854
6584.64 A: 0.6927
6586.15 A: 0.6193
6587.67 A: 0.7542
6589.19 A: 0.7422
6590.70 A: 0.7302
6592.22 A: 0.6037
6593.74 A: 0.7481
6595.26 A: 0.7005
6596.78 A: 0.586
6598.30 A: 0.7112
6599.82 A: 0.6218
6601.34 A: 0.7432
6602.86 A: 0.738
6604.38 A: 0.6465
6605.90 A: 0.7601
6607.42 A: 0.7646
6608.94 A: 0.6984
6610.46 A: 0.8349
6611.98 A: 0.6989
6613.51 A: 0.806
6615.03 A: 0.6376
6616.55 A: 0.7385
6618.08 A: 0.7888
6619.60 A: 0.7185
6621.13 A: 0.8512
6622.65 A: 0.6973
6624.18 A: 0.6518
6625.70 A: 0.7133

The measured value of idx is 0.689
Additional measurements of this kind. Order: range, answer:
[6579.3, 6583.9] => 0.711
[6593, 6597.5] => 0.678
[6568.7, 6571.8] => 0.698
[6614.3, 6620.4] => 0.721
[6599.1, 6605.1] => 0.688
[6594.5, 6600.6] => 0.655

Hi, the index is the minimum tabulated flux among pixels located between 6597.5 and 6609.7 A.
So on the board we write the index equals 0.6218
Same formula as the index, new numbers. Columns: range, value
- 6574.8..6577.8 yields 0.5382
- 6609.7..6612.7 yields 0.6989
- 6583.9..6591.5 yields 0.6193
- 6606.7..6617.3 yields 0.6376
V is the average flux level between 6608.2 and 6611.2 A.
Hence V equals 0.767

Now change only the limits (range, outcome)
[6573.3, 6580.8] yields 0.667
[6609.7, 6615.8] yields 0.745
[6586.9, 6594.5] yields 0.715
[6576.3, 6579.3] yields 0.703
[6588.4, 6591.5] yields 0.735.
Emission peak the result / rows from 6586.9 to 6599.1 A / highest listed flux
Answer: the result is 0.7542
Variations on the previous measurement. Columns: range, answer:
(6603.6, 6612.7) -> 0.8349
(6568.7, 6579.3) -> 0.7915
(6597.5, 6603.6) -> 0.7432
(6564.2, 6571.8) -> 0.7301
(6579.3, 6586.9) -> 0.7925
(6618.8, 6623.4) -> 0.8512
